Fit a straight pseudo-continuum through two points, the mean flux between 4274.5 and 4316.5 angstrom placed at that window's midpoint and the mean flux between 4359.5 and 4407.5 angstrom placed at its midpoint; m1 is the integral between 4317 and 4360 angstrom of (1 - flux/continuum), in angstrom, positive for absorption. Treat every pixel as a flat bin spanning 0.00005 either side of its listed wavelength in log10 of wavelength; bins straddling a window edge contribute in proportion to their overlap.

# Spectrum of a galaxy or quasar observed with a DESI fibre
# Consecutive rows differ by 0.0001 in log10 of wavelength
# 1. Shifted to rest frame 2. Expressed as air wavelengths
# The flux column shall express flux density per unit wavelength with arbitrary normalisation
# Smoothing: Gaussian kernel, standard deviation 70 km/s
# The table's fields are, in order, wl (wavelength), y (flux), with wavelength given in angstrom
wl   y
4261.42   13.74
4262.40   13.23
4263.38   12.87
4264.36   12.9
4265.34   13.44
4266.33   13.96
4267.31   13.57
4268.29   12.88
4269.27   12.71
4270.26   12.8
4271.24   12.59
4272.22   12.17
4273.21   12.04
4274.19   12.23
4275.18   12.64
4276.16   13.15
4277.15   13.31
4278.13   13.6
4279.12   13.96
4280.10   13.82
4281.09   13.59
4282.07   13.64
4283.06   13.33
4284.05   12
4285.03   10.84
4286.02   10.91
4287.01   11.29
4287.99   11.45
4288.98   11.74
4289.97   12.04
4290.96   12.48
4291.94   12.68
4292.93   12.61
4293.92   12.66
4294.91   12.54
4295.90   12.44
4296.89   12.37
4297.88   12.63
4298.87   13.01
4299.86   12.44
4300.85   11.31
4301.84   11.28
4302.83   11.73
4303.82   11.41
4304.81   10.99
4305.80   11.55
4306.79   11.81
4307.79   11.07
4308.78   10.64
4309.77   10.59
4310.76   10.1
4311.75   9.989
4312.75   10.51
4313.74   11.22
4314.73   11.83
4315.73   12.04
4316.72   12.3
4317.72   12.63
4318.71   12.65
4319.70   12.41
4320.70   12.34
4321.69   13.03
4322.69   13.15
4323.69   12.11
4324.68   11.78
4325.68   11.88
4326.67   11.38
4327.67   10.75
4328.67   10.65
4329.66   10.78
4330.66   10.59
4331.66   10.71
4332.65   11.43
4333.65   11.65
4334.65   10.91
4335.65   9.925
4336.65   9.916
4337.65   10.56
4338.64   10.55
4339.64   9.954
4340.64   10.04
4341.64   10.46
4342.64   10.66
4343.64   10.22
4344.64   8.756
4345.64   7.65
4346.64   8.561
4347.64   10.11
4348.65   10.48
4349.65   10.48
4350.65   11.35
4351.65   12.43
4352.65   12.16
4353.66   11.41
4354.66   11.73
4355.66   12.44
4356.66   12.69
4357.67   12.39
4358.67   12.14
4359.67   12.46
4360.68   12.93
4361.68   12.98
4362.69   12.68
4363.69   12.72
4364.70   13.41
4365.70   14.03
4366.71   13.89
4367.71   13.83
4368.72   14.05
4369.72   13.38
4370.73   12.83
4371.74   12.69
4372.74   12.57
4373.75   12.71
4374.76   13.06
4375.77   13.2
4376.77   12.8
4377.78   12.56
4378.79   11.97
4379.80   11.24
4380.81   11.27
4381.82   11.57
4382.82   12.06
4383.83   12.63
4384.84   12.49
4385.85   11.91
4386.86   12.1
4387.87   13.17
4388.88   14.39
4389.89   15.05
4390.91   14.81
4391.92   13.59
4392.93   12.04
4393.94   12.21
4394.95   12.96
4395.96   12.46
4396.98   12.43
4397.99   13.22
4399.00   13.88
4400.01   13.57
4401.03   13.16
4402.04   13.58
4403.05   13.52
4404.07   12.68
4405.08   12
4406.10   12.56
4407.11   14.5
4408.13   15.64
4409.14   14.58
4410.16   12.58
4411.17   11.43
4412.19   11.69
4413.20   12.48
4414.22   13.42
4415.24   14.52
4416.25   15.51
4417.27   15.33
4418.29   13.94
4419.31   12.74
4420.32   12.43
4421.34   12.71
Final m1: 4.5 angstrom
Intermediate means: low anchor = 12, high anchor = 13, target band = 11.2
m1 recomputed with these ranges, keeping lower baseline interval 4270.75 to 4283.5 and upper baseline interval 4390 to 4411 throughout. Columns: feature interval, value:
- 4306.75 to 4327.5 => 2.34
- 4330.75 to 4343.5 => 2.55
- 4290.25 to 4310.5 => 1.90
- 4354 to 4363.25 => 0.53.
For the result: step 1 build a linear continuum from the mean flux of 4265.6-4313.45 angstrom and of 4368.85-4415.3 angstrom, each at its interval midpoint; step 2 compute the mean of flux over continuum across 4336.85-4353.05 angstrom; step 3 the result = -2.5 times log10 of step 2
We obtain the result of 0.222 mag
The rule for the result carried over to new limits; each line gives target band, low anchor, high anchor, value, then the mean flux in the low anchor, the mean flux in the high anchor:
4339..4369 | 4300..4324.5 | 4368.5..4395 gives 0.07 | 11.6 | 12.8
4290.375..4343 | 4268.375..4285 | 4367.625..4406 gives 0.12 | 12.9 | 12.9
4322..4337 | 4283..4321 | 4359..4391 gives 0.09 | 11.8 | 12.9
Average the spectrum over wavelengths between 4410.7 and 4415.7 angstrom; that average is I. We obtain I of 12.7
